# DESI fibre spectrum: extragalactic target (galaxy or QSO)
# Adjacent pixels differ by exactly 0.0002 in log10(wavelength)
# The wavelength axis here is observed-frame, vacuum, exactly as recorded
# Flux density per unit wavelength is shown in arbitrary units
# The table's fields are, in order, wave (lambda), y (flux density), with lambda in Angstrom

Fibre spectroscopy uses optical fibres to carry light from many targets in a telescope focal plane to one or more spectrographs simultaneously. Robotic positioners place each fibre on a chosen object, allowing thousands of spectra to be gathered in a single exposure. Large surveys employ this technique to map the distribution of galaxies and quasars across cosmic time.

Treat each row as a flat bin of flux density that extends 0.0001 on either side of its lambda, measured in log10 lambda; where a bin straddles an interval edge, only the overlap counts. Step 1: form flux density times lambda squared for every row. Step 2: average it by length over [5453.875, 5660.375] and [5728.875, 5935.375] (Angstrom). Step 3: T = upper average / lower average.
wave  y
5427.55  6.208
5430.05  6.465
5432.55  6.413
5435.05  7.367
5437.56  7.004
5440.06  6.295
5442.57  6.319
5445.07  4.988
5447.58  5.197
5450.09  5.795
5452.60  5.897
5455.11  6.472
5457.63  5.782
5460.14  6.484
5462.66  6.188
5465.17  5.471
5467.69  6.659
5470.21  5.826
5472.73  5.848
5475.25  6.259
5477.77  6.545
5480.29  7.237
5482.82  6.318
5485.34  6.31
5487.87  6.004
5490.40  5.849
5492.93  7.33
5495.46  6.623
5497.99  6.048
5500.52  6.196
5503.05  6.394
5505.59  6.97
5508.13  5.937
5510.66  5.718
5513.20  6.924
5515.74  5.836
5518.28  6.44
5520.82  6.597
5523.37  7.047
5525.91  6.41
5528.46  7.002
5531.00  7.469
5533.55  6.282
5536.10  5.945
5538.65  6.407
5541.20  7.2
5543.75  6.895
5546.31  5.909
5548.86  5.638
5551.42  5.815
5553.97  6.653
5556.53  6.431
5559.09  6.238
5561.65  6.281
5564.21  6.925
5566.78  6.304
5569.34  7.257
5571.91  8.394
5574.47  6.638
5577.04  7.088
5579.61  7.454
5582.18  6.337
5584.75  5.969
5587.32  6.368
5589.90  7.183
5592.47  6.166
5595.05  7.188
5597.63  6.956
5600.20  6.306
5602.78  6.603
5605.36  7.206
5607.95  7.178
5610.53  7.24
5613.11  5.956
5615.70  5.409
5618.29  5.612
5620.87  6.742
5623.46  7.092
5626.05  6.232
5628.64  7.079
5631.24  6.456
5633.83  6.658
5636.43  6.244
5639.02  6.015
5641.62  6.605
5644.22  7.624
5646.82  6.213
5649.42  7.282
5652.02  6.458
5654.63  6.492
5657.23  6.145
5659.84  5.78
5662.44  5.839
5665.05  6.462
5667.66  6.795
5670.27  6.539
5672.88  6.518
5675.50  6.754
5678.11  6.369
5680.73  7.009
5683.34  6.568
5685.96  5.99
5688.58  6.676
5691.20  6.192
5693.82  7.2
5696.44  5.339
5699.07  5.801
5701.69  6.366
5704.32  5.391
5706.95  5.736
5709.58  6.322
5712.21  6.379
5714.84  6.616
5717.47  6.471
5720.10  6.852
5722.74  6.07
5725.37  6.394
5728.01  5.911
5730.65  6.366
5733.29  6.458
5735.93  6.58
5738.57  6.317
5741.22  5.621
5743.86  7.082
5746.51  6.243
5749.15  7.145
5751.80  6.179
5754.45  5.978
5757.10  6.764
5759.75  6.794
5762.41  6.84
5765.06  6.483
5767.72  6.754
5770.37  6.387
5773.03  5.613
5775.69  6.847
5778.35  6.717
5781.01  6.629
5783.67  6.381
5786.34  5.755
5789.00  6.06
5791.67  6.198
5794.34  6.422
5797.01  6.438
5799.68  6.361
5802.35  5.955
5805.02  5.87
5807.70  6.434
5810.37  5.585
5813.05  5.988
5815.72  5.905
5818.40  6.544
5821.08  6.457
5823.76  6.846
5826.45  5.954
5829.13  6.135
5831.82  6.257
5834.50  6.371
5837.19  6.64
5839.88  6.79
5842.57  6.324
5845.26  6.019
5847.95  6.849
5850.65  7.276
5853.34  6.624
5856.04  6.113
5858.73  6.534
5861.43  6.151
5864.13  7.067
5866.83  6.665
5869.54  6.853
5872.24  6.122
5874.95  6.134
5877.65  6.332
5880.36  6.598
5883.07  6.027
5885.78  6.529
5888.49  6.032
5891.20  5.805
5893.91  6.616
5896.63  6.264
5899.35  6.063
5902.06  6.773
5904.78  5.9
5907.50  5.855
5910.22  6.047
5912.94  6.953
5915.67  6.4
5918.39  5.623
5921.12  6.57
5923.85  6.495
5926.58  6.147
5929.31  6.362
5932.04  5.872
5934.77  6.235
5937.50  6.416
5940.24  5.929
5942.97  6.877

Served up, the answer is 1.1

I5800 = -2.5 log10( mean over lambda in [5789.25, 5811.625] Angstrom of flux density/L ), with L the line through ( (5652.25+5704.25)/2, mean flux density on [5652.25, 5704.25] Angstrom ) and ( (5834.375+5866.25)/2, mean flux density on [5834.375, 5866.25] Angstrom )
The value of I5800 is 0.06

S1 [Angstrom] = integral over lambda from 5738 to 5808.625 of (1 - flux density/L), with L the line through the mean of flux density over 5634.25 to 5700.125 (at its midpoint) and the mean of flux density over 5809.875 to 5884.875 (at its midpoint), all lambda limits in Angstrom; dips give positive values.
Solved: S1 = 0.5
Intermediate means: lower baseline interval 6.44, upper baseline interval 6.41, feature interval 6.38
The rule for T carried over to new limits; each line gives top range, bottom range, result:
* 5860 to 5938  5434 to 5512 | 1.17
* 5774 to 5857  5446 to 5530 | 1.13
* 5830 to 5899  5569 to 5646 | 1.05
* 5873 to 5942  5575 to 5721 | 1.05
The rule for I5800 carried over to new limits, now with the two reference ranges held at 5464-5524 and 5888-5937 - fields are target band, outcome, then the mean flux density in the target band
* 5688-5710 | 0.04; 6.09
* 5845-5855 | -0.08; 6.75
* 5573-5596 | -0.07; 6.72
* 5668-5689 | -0.04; 6.56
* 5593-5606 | -0.08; 6.8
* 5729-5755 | -0.02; 6.4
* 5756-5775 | -0.04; 6.53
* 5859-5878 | -0.04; 6.48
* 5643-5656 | -0.08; 6.81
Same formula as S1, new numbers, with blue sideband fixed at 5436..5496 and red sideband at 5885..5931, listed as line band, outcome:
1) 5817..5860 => -1.63 Angstrom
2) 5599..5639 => -1.94 Angstrom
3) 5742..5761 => -1.02 Angstrom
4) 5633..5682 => -2.30 Angstrom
